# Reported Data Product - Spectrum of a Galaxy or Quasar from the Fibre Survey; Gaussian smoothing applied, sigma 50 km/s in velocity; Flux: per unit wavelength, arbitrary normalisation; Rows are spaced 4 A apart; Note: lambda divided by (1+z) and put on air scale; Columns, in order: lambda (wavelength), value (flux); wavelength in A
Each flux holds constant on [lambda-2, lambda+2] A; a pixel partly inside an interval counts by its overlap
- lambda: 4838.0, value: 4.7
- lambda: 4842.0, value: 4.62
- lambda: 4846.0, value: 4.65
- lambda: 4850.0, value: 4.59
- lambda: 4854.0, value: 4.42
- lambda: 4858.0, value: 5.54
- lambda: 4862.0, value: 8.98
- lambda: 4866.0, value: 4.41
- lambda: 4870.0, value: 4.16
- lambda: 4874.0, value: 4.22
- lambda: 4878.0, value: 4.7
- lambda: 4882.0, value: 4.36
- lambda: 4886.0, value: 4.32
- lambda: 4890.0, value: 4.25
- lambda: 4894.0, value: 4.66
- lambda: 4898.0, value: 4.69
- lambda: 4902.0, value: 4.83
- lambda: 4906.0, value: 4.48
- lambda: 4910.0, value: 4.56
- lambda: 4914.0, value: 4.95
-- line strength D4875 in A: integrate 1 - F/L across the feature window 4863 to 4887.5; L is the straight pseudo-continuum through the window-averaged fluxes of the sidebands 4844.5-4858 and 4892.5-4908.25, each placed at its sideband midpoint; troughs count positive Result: 0.7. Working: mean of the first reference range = 4.7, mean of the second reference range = 4.66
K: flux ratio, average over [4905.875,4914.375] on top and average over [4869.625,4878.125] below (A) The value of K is 1.1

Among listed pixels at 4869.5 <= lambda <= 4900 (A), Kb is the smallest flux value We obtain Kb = 4.16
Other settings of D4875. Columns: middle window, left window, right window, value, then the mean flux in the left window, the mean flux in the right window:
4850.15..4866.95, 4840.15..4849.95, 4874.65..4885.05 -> -4.5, 4.63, 4.47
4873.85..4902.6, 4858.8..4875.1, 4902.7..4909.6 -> 2.8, 5.52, 4.56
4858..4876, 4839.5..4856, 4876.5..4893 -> -3.8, 4.57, 4.41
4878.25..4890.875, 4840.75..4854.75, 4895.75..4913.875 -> 0.7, 4.58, 4.67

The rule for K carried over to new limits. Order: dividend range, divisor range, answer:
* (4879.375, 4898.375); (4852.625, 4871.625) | 0.80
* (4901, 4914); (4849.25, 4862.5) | 0.82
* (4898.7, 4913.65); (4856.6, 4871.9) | 0.81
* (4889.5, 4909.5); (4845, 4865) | 0.82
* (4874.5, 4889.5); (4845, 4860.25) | 0.91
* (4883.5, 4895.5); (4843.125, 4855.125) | 0.96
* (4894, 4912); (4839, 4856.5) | 1.01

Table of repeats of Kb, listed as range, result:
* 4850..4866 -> 4.41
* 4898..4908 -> 4.48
